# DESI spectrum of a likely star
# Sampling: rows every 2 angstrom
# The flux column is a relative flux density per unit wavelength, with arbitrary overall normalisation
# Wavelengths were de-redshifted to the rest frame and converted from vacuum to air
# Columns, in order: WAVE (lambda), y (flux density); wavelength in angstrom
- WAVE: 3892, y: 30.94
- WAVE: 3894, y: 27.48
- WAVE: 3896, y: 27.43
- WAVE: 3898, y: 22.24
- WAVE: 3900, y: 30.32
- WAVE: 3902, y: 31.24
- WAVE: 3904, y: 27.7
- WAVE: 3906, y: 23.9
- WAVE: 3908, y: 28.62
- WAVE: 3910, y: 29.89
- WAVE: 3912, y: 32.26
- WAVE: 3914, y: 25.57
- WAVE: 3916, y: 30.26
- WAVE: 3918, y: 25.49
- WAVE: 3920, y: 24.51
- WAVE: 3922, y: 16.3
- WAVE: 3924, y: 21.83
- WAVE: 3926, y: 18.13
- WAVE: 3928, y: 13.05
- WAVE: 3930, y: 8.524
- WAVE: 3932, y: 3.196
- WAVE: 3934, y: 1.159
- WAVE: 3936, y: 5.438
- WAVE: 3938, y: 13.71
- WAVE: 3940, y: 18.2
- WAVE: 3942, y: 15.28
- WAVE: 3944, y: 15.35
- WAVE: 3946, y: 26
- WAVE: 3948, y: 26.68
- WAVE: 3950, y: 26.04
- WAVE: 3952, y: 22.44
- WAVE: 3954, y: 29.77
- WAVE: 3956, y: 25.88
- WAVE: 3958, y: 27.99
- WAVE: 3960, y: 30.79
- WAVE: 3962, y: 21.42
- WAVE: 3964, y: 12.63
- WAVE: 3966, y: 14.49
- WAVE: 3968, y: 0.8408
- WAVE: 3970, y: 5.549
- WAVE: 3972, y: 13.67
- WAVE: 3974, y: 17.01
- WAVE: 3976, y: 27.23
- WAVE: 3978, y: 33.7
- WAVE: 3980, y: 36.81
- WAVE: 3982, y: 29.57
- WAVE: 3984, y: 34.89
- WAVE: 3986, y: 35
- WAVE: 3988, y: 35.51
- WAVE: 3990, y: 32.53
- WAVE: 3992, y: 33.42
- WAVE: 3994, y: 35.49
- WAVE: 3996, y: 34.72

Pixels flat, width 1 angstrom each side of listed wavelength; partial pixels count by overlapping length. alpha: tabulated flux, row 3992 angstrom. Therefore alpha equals 33.42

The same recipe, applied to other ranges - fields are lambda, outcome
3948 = 26.68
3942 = 15.28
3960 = 30.79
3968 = 0.8408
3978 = 33.7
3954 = 29.77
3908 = 28.62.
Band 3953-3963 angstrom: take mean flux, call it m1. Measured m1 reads 27.2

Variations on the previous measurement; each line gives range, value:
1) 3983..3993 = 34.3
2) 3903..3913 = 28.5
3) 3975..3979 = 30.5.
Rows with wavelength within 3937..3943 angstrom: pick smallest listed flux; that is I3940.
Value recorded 13.71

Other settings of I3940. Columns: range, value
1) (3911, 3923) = 16.3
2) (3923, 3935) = 1.159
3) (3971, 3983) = 13.67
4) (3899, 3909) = 23.9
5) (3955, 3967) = 12.63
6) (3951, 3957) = 22.44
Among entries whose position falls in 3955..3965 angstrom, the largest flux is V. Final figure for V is 30.79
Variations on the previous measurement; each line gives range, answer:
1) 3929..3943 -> 18.2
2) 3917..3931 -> 25.49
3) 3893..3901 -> 30.32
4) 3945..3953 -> 26.68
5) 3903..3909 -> 28.62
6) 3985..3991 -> 35.51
